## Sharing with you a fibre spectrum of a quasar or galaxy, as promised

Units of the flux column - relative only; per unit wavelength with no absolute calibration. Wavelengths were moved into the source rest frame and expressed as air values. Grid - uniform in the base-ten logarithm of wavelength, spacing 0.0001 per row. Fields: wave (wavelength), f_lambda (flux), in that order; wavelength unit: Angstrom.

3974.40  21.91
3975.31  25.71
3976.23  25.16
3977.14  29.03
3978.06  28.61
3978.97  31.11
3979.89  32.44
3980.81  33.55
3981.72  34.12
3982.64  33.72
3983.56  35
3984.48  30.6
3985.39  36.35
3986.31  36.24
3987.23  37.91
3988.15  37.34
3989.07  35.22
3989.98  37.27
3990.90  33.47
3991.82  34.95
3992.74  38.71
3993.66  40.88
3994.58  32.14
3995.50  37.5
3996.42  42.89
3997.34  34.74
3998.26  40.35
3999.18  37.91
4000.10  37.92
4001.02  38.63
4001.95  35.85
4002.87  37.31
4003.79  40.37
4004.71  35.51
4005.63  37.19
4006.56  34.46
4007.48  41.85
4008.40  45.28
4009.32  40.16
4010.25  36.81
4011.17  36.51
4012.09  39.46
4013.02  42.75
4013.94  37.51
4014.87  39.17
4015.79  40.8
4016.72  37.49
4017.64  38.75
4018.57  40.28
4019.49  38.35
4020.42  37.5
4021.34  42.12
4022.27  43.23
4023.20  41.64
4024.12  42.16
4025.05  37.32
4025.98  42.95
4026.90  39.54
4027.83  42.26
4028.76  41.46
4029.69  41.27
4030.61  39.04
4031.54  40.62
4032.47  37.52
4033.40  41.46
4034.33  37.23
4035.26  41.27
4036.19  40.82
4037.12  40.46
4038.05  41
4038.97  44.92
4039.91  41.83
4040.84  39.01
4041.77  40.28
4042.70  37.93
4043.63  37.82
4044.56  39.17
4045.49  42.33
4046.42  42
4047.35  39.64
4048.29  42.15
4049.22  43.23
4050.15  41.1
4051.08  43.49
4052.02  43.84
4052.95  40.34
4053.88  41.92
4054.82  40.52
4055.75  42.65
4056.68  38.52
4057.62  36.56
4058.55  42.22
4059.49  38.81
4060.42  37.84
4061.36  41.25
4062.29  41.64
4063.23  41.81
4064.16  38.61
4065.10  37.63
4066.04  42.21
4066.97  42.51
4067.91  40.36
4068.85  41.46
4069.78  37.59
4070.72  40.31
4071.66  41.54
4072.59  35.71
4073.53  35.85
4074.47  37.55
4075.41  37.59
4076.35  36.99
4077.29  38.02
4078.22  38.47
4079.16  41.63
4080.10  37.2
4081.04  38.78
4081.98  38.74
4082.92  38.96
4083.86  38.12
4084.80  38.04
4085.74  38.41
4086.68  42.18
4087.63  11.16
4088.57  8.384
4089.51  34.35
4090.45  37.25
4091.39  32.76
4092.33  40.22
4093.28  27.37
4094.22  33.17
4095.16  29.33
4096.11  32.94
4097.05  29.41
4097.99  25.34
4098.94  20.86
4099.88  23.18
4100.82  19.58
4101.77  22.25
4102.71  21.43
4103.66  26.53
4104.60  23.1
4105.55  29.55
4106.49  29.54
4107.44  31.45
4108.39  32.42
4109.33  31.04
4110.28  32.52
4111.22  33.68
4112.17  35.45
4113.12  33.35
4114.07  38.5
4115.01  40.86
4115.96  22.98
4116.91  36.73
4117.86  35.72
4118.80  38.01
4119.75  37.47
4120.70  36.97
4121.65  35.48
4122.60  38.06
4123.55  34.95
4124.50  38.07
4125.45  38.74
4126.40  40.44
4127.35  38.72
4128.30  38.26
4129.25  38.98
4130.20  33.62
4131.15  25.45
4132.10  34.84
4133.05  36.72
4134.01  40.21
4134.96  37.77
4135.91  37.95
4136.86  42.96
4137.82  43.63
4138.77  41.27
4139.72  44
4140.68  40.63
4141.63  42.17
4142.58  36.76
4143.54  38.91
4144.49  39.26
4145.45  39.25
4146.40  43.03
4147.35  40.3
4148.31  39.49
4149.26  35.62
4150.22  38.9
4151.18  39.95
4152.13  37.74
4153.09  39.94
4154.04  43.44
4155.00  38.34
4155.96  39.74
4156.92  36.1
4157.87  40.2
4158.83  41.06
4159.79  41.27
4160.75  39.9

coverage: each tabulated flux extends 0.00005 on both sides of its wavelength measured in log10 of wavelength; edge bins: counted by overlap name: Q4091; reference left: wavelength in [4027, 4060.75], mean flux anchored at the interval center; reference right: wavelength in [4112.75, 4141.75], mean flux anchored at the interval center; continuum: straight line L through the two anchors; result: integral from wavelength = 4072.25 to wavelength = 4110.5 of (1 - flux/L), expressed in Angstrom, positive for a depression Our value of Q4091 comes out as 7.2 Angstrom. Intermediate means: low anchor 40.6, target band 31.6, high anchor 37.5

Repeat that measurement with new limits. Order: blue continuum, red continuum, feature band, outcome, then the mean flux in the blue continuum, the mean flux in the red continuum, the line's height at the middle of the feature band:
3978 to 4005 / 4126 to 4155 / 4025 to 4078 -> -4.2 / 36.1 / 39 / 37.3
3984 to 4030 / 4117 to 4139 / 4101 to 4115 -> 2.8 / 38.6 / 37.5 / 37.7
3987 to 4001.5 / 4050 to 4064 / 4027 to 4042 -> -0.4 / 37.3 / 40.8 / 39.6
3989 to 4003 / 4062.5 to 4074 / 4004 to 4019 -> -0.5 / 37.3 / 39.7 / 37.8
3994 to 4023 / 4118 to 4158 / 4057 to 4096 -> 1.9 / 38.8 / 38.6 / 38.7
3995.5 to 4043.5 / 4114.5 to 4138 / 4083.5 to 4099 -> 2.9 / 39.6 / 36.9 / 37.8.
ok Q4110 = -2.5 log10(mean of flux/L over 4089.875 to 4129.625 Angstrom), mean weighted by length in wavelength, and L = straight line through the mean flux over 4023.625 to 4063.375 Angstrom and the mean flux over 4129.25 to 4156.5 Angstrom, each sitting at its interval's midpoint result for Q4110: 0.21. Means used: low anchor 40.7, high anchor 39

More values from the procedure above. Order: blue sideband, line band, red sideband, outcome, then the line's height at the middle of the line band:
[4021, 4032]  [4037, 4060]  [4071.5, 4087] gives -0.02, 40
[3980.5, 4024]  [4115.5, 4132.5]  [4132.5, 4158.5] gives 0.11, 39.5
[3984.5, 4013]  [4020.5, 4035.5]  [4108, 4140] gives -0.09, 37.4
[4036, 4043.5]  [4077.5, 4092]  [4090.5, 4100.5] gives -0.08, 31.8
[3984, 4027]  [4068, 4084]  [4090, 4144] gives -0.09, 35.6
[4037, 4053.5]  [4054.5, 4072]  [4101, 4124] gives -0.04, 38.8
